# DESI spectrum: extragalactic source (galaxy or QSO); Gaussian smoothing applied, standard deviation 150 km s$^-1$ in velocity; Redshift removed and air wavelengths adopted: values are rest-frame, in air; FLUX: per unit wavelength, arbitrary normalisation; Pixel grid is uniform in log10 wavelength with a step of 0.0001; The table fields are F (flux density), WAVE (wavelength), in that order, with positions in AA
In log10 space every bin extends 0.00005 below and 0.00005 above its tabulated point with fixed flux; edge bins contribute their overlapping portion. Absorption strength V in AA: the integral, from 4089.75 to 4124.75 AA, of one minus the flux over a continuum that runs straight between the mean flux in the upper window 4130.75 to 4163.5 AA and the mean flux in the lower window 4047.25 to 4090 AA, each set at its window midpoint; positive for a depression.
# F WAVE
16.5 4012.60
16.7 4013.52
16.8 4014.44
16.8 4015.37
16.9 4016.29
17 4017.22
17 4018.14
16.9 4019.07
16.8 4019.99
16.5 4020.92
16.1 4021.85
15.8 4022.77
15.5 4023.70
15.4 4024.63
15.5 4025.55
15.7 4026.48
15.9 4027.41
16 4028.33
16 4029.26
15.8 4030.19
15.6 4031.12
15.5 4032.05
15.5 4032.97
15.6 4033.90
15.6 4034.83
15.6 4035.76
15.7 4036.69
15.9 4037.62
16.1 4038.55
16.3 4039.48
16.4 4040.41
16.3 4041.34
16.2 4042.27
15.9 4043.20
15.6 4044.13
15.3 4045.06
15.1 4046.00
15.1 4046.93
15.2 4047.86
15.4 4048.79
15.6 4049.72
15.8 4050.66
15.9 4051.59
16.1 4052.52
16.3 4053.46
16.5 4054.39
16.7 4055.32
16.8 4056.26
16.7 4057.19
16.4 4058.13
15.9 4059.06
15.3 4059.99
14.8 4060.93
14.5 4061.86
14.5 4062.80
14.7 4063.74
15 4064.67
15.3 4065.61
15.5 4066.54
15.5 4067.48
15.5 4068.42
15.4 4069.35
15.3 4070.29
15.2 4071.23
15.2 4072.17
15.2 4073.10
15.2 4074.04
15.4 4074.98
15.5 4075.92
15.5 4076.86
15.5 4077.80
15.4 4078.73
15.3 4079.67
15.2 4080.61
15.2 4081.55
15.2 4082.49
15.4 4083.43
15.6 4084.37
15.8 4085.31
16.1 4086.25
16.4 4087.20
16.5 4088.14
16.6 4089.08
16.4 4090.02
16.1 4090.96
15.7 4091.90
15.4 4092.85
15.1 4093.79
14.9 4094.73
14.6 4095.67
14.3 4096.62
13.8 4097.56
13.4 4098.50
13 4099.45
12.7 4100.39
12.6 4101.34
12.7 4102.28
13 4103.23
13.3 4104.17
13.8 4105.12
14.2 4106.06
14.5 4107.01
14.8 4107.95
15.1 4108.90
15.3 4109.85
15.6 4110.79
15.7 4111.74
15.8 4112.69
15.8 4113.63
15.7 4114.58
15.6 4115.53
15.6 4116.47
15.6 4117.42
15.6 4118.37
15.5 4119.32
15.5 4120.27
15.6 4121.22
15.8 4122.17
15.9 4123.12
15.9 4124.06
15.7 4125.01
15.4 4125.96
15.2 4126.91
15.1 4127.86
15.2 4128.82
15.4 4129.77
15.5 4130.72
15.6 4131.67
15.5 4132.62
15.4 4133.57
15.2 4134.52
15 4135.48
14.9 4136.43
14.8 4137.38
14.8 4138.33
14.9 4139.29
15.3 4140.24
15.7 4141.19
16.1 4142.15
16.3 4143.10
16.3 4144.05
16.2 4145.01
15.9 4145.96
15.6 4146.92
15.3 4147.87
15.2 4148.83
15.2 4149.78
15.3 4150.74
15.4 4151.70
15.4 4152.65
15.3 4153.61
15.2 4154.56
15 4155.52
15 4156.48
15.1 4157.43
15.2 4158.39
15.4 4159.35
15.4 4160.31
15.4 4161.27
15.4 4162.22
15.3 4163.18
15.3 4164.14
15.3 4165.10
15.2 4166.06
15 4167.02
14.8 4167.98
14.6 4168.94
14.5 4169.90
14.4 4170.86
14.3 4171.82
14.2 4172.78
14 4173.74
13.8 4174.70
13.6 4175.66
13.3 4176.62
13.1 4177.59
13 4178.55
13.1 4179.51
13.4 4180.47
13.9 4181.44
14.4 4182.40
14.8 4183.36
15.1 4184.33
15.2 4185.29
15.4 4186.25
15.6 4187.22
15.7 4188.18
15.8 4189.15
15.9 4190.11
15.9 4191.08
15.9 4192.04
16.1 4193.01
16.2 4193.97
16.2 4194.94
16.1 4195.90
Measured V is 1.44 AA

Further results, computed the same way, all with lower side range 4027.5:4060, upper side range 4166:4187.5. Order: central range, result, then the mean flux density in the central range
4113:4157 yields -2.07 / 15.5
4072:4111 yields 1.02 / 14.9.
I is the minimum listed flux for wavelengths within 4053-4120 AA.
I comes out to 12.6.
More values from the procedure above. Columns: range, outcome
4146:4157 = 15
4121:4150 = 14.8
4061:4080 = 14.5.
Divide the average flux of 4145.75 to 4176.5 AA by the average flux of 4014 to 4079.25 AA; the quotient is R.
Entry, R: 0.95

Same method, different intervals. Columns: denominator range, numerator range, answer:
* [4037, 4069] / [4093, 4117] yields 0.92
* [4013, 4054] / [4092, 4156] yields 0.94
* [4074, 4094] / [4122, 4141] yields 0.98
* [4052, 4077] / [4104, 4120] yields 0.98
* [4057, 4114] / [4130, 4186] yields 0.99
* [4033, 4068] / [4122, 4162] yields 0.98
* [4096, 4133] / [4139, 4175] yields 1.02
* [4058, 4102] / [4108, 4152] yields 1.02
